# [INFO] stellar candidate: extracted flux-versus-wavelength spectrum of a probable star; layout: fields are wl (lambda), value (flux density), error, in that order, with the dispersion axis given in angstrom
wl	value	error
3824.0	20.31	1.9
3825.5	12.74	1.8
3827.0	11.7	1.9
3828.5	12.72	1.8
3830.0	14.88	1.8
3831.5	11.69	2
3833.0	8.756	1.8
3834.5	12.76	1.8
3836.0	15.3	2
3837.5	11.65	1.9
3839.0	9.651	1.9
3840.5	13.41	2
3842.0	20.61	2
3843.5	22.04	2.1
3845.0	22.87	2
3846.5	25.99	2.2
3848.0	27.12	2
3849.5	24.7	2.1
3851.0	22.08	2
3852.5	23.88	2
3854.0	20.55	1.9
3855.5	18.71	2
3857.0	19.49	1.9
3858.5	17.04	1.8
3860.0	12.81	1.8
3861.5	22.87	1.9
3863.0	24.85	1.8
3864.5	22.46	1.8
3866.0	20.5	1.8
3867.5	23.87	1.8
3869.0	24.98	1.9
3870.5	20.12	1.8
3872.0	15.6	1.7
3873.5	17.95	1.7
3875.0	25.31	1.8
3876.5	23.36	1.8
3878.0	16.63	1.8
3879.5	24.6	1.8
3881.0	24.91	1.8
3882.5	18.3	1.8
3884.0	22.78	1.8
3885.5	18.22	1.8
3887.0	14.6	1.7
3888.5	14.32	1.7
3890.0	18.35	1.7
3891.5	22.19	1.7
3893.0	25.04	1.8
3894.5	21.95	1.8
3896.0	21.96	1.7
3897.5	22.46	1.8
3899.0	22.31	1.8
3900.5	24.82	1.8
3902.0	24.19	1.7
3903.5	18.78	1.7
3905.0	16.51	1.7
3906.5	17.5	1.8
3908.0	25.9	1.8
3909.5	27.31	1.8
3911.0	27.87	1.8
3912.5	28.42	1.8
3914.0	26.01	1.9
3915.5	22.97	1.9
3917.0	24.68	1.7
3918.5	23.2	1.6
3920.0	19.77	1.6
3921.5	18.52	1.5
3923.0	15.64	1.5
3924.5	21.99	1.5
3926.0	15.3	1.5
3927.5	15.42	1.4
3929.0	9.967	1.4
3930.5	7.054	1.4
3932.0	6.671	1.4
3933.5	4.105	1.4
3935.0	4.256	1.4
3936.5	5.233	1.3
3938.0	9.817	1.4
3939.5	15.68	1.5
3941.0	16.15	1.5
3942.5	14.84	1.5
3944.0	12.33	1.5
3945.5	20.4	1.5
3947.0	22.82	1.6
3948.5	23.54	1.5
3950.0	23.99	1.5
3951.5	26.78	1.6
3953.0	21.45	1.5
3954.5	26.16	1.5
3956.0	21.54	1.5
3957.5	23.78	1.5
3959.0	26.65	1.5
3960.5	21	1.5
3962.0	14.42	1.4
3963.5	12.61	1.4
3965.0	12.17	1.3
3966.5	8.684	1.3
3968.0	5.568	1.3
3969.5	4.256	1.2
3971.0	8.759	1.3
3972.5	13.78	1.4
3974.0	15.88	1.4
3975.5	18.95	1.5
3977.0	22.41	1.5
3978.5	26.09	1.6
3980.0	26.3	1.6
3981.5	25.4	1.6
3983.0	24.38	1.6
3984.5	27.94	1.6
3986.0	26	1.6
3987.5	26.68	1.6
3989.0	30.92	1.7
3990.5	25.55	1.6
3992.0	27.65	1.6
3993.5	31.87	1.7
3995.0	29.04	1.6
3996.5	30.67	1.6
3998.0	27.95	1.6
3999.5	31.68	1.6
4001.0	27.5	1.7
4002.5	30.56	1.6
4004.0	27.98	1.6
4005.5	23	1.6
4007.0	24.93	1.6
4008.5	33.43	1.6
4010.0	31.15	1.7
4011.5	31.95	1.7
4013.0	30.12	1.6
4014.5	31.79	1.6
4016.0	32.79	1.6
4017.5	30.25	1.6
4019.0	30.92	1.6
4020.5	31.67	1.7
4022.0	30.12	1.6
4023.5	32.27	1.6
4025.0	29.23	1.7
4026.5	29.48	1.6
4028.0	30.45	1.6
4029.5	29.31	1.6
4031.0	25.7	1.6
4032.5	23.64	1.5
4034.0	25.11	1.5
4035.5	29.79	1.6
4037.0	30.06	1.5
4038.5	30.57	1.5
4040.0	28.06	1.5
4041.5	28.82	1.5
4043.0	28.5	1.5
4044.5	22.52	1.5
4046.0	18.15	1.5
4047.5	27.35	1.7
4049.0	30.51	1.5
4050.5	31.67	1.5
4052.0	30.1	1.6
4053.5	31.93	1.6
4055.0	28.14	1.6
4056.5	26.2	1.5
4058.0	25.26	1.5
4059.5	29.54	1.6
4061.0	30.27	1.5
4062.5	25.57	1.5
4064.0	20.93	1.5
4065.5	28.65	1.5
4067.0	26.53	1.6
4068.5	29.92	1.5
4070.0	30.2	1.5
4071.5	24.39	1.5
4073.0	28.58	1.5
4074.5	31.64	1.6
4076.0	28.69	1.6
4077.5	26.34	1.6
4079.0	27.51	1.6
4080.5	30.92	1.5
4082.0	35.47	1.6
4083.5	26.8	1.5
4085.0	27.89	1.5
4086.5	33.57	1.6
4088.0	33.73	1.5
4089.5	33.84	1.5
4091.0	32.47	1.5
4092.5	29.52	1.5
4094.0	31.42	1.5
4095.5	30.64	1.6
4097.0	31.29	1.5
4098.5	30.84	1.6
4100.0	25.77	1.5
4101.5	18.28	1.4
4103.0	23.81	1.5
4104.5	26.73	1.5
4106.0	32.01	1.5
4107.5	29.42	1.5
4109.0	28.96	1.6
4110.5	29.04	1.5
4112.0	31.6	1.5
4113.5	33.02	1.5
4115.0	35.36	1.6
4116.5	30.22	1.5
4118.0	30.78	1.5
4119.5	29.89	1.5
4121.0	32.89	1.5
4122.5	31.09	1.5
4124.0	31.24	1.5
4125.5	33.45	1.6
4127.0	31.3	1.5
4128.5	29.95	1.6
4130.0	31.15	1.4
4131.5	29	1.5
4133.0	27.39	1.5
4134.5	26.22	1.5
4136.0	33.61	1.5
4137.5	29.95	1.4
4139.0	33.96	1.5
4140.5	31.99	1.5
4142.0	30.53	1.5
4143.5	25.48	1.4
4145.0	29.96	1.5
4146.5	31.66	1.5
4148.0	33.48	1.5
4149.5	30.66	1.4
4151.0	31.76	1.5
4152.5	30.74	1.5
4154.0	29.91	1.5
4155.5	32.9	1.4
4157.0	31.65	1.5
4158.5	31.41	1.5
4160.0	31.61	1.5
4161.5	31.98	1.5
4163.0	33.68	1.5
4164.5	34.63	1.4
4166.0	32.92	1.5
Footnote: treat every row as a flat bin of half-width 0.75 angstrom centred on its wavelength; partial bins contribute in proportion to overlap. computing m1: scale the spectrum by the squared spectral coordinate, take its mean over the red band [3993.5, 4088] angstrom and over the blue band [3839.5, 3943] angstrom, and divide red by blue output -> 1.59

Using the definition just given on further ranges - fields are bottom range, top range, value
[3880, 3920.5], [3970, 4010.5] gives 1.22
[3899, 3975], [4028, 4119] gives 1.76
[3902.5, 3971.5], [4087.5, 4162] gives 1.93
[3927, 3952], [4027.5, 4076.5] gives 2.11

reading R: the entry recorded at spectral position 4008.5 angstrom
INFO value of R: 33.43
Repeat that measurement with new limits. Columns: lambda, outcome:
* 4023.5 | 32.27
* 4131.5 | 29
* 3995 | 29.04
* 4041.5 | 28.82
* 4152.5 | 30.74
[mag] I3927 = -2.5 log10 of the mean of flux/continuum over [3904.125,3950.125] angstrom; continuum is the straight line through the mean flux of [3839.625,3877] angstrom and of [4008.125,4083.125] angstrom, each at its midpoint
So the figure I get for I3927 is 0.34 mag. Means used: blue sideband 21.3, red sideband 28.8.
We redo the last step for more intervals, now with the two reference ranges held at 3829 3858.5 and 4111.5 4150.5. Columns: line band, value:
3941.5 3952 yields 0.12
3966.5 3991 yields 0.20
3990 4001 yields -0.17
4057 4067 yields 0.05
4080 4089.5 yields -0.10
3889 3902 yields -0.09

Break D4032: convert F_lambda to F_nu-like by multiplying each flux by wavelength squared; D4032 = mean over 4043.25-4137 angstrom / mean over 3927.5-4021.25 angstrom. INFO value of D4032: 1.43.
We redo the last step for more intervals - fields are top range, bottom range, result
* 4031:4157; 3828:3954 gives 1.71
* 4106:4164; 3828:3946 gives 1.88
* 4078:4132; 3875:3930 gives 1.60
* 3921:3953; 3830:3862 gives 0.86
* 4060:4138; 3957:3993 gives 1.58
